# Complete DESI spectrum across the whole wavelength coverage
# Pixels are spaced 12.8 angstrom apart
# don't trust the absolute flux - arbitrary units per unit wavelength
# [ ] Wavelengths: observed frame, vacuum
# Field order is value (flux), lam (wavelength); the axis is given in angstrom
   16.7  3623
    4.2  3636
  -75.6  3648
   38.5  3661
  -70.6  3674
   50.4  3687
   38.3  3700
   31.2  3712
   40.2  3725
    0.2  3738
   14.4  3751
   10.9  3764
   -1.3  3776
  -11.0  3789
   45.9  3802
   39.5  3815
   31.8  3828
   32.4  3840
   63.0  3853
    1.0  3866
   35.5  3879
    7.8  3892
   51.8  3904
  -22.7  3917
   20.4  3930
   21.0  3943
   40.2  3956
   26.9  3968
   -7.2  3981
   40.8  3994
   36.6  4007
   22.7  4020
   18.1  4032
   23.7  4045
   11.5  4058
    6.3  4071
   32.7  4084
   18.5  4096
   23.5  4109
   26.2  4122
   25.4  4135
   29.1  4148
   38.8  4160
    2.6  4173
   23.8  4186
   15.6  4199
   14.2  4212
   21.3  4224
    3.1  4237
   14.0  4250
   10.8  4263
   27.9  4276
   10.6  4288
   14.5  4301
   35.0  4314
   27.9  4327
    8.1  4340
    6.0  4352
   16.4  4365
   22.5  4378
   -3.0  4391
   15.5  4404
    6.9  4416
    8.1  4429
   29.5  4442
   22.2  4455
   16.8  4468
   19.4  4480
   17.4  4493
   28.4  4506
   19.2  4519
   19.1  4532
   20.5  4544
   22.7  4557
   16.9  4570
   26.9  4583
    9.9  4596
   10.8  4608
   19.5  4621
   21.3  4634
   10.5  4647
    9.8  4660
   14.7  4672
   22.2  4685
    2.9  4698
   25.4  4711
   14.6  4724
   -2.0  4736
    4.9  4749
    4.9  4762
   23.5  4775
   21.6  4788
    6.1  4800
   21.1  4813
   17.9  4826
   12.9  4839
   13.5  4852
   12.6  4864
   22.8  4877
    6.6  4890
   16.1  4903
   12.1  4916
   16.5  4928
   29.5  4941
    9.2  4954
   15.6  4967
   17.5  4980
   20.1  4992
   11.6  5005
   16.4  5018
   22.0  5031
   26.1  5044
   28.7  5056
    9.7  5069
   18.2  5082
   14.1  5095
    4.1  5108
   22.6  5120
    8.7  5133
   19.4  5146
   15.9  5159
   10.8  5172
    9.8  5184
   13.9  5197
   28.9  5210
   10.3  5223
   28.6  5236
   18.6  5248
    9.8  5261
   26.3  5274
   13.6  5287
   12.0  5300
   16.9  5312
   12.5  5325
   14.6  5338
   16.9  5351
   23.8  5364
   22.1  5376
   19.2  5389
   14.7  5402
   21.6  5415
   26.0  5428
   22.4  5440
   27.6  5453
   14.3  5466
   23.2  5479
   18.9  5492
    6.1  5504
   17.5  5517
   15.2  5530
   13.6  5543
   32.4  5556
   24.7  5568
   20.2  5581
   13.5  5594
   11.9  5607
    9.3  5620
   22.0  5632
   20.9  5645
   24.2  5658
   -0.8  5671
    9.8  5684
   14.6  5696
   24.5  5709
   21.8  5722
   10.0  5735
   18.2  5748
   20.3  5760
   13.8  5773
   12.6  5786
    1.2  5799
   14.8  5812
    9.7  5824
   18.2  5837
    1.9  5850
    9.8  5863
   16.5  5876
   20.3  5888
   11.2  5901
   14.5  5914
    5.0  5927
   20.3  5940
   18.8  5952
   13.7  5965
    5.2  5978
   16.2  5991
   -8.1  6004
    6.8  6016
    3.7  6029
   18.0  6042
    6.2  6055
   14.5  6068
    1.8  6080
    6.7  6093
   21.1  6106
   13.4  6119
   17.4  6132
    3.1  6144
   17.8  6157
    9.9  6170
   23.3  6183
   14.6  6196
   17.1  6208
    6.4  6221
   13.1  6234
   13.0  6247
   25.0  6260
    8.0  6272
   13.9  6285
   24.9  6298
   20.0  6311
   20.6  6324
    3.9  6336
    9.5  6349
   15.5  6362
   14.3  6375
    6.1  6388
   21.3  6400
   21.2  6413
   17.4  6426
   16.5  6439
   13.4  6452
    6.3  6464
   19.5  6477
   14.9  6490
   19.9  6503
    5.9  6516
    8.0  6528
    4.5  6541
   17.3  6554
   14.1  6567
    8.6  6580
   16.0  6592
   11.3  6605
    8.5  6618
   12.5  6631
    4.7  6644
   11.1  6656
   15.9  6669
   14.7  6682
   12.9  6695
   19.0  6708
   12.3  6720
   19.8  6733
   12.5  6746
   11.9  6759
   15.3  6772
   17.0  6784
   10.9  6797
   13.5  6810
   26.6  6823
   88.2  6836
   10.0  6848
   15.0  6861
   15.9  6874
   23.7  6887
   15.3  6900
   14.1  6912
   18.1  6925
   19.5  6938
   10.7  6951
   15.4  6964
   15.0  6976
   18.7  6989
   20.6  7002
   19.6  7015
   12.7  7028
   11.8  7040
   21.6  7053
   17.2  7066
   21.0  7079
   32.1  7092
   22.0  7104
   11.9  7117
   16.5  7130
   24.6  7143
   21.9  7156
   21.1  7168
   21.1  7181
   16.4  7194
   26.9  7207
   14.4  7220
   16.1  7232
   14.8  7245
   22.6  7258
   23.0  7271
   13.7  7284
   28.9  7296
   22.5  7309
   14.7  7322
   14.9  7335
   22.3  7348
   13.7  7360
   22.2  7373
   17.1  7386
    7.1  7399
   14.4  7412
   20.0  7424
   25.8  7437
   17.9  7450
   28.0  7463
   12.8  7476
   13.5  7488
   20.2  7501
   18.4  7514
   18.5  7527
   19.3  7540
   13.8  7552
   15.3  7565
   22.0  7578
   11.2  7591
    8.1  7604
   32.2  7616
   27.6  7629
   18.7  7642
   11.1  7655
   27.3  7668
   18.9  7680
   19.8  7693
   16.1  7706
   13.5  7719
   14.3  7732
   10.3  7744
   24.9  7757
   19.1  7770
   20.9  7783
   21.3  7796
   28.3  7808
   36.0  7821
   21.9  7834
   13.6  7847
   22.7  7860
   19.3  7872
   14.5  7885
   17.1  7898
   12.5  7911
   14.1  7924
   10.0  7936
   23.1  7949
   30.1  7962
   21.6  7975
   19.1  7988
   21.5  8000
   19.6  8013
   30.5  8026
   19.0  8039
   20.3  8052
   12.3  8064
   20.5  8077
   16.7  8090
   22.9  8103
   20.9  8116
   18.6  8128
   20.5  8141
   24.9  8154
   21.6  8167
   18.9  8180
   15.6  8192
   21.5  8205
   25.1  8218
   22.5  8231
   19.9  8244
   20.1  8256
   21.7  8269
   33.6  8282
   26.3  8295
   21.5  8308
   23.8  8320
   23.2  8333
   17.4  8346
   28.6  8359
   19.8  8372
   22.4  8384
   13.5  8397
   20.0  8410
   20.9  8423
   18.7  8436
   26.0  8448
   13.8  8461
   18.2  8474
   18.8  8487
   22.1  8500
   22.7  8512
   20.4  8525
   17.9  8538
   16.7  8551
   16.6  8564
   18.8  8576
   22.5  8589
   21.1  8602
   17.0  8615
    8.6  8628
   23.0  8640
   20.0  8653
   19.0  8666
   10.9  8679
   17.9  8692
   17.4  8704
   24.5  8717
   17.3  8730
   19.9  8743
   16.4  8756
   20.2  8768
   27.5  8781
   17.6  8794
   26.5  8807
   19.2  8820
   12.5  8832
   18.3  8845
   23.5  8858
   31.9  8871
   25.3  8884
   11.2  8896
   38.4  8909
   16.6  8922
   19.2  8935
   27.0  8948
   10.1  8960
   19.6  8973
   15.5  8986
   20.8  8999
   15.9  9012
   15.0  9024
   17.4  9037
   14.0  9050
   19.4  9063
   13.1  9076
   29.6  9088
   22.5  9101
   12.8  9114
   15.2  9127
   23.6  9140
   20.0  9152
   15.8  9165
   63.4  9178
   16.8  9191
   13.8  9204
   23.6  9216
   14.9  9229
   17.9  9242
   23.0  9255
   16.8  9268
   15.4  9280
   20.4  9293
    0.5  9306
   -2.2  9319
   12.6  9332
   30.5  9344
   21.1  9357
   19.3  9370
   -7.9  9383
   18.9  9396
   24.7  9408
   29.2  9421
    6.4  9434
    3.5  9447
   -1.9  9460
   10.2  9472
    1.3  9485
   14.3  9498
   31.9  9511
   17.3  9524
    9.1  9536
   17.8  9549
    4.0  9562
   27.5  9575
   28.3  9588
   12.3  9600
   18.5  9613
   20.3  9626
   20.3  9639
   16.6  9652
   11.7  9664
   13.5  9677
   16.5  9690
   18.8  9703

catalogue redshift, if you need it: 0.833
